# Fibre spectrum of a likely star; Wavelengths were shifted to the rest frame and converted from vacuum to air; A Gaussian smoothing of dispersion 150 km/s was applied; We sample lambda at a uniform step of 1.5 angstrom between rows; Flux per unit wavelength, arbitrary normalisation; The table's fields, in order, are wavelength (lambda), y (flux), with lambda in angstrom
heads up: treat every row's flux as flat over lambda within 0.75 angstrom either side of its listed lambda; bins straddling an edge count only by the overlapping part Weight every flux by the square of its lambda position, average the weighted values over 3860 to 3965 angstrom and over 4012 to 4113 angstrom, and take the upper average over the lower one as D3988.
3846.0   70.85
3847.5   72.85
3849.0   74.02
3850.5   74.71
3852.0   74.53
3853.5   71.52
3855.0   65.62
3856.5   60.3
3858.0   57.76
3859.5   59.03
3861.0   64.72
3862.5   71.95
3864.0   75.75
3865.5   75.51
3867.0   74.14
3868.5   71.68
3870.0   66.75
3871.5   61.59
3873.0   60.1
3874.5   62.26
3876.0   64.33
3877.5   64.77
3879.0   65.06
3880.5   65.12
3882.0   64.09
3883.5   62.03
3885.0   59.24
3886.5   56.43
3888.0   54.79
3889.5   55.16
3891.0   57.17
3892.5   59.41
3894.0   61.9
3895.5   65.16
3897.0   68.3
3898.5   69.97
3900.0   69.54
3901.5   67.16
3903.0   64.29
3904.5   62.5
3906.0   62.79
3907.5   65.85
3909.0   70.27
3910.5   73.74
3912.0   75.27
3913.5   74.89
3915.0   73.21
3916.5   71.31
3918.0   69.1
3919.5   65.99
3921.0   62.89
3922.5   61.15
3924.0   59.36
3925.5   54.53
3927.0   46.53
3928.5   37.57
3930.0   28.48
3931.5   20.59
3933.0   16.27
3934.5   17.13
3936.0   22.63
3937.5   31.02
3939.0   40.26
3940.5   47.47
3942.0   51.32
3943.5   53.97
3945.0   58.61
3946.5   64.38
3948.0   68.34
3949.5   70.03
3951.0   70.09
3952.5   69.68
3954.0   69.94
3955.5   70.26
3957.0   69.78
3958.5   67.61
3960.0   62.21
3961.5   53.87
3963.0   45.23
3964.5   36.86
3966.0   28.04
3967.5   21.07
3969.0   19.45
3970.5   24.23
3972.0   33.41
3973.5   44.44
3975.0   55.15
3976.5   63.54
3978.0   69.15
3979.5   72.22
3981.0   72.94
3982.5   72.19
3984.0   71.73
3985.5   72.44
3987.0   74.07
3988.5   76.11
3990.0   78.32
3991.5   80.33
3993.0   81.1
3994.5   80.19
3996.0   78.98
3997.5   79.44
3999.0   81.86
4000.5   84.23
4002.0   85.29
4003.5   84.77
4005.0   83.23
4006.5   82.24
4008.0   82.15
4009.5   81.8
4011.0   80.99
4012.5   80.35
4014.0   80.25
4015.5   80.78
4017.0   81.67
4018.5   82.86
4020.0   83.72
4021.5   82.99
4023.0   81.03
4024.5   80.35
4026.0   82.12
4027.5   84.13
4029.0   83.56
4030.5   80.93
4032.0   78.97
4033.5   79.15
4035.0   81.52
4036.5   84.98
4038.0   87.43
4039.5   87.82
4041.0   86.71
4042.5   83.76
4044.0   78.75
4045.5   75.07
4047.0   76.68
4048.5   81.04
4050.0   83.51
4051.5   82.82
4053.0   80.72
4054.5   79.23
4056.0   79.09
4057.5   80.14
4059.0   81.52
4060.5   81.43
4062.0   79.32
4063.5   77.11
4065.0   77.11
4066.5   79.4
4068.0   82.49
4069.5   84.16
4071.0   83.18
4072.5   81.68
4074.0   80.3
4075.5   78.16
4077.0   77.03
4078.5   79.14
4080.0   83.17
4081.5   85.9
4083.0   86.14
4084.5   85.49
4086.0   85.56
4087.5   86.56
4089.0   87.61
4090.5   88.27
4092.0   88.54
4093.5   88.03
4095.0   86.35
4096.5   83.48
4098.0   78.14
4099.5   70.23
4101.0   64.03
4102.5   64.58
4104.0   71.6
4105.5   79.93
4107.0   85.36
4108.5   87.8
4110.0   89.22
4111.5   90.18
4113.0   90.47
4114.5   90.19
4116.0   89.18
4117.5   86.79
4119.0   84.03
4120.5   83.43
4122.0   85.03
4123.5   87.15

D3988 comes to 1.5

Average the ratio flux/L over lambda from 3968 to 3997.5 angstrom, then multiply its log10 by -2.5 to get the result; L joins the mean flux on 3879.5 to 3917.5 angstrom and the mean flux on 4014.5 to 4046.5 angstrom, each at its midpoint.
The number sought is 0.19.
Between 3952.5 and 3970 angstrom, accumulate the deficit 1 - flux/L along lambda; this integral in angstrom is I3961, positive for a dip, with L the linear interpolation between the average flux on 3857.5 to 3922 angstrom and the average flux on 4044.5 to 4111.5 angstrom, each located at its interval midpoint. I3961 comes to 5.2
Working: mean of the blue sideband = 65.7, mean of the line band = 50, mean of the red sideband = 81.1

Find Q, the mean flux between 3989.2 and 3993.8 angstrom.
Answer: 79.9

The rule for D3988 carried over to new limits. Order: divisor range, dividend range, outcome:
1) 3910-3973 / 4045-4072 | 1.66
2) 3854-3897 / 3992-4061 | 1.38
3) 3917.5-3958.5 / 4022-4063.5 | 1.65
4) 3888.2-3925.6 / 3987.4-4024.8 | 1.30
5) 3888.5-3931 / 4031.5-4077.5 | 1.40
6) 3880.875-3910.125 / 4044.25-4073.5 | 1.38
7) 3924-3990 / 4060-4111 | 1.67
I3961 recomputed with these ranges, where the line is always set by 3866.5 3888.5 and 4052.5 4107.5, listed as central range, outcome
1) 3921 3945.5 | 9.8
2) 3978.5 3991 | -0.2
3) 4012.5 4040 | -2.2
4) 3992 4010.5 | -2.0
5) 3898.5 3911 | -0.2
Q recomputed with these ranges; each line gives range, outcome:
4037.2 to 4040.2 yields 87.6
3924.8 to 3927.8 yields 50.2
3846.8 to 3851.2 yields 73.9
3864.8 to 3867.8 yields 74.8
